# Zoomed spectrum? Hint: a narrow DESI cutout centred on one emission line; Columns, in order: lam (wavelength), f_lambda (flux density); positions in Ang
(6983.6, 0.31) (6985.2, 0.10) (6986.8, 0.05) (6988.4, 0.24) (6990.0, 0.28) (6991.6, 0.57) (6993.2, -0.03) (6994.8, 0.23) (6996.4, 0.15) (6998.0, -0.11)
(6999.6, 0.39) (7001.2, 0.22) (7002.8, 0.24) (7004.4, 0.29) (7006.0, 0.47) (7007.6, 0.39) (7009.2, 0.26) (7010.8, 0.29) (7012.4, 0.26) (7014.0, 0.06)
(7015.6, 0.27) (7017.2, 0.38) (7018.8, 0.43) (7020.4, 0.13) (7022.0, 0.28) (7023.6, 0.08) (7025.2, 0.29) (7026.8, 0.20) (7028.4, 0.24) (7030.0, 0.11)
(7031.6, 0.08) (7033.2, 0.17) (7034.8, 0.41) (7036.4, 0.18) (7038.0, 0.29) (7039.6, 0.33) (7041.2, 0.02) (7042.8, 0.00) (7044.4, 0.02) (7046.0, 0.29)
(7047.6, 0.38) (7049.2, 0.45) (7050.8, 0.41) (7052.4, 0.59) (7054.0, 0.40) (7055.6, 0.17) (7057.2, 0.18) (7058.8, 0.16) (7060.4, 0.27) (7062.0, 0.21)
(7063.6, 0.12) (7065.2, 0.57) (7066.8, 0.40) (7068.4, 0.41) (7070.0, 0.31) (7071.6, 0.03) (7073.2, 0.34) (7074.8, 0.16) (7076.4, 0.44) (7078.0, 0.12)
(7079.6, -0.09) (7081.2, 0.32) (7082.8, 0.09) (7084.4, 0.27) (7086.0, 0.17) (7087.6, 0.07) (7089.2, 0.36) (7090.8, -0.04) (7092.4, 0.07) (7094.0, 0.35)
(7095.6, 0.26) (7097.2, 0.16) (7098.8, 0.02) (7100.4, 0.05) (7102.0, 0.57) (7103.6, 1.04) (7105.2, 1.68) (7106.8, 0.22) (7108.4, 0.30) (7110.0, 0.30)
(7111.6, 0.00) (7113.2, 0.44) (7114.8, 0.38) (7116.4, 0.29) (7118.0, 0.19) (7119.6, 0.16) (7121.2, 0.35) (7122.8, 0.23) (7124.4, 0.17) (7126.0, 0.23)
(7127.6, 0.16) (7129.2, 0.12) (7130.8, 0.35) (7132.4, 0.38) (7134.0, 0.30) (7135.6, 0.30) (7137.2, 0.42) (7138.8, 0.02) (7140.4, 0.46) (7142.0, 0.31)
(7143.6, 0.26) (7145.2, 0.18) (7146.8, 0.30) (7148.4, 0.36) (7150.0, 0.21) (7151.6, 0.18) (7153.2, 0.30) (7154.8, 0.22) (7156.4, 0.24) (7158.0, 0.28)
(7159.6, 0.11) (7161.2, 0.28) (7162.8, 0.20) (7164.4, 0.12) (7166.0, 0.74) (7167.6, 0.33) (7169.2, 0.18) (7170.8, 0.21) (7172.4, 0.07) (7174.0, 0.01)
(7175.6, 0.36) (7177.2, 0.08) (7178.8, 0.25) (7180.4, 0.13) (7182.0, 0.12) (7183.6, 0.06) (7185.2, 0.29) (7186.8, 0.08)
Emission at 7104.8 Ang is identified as H-alpha 6563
